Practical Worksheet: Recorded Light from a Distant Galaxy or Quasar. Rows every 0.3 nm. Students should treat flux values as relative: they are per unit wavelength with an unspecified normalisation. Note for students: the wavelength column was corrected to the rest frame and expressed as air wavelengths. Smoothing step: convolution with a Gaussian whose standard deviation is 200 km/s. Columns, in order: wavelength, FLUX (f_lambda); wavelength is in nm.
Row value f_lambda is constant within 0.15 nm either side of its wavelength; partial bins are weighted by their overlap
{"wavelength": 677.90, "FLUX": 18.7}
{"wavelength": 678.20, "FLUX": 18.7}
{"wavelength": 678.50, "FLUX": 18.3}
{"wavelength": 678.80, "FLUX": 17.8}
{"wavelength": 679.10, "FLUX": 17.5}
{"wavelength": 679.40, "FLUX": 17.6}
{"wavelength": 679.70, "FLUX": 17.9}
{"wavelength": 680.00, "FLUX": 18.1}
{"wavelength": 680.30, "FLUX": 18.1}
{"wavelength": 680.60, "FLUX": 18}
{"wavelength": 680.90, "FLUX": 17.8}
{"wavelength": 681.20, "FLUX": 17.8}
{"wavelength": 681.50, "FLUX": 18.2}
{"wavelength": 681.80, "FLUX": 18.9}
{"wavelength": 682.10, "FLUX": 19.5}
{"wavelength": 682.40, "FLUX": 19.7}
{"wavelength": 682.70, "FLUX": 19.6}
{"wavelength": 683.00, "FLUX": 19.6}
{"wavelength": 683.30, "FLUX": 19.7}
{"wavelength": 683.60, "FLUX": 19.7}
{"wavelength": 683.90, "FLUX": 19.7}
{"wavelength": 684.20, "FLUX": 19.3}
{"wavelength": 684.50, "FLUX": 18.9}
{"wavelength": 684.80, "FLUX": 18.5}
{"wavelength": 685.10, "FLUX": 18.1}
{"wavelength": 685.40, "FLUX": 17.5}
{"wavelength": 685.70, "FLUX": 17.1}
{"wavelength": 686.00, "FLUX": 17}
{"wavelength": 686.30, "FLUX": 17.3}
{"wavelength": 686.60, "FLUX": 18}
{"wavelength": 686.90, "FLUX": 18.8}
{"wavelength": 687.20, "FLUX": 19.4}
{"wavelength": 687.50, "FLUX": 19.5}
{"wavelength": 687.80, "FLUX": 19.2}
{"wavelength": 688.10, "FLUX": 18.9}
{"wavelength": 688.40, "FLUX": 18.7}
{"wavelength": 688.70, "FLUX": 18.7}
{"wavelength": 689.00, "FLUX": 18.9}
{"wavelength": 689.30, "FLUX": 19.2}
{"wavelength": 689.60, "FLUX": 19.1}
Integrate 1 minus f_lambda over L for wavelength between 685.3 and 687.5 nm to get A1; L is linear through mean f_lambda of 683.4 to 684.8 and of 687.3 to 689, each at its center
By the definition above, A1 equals 0.132 nm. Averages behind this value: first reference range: 19.3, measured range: 18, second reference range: 19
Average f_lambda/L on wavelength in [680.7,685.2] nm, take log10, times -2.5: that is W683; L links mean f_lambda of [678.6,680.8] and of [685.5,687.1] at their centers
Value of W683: -0.07 mag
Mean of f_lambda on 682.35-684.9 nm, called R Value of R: 19.4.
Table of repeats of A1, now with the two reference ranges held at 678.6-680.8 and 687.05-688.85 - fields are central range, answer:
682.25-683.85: -0.11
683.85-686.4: 0.07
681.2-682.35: -0.04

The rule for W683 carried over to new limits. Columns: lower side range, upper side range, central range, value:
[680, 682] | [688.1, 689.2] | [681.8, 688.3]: -0.02 mag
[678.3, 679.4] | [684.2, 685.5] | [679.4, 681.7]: 0.00 mag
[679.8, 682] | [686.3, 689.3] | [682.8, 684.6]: -0.06 mag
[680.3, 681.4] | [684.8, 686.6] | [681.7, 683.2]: -0.10 mag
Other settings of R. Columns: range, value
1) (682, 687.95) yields 18.8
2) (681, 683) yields 19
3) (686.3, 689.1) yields 18.8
